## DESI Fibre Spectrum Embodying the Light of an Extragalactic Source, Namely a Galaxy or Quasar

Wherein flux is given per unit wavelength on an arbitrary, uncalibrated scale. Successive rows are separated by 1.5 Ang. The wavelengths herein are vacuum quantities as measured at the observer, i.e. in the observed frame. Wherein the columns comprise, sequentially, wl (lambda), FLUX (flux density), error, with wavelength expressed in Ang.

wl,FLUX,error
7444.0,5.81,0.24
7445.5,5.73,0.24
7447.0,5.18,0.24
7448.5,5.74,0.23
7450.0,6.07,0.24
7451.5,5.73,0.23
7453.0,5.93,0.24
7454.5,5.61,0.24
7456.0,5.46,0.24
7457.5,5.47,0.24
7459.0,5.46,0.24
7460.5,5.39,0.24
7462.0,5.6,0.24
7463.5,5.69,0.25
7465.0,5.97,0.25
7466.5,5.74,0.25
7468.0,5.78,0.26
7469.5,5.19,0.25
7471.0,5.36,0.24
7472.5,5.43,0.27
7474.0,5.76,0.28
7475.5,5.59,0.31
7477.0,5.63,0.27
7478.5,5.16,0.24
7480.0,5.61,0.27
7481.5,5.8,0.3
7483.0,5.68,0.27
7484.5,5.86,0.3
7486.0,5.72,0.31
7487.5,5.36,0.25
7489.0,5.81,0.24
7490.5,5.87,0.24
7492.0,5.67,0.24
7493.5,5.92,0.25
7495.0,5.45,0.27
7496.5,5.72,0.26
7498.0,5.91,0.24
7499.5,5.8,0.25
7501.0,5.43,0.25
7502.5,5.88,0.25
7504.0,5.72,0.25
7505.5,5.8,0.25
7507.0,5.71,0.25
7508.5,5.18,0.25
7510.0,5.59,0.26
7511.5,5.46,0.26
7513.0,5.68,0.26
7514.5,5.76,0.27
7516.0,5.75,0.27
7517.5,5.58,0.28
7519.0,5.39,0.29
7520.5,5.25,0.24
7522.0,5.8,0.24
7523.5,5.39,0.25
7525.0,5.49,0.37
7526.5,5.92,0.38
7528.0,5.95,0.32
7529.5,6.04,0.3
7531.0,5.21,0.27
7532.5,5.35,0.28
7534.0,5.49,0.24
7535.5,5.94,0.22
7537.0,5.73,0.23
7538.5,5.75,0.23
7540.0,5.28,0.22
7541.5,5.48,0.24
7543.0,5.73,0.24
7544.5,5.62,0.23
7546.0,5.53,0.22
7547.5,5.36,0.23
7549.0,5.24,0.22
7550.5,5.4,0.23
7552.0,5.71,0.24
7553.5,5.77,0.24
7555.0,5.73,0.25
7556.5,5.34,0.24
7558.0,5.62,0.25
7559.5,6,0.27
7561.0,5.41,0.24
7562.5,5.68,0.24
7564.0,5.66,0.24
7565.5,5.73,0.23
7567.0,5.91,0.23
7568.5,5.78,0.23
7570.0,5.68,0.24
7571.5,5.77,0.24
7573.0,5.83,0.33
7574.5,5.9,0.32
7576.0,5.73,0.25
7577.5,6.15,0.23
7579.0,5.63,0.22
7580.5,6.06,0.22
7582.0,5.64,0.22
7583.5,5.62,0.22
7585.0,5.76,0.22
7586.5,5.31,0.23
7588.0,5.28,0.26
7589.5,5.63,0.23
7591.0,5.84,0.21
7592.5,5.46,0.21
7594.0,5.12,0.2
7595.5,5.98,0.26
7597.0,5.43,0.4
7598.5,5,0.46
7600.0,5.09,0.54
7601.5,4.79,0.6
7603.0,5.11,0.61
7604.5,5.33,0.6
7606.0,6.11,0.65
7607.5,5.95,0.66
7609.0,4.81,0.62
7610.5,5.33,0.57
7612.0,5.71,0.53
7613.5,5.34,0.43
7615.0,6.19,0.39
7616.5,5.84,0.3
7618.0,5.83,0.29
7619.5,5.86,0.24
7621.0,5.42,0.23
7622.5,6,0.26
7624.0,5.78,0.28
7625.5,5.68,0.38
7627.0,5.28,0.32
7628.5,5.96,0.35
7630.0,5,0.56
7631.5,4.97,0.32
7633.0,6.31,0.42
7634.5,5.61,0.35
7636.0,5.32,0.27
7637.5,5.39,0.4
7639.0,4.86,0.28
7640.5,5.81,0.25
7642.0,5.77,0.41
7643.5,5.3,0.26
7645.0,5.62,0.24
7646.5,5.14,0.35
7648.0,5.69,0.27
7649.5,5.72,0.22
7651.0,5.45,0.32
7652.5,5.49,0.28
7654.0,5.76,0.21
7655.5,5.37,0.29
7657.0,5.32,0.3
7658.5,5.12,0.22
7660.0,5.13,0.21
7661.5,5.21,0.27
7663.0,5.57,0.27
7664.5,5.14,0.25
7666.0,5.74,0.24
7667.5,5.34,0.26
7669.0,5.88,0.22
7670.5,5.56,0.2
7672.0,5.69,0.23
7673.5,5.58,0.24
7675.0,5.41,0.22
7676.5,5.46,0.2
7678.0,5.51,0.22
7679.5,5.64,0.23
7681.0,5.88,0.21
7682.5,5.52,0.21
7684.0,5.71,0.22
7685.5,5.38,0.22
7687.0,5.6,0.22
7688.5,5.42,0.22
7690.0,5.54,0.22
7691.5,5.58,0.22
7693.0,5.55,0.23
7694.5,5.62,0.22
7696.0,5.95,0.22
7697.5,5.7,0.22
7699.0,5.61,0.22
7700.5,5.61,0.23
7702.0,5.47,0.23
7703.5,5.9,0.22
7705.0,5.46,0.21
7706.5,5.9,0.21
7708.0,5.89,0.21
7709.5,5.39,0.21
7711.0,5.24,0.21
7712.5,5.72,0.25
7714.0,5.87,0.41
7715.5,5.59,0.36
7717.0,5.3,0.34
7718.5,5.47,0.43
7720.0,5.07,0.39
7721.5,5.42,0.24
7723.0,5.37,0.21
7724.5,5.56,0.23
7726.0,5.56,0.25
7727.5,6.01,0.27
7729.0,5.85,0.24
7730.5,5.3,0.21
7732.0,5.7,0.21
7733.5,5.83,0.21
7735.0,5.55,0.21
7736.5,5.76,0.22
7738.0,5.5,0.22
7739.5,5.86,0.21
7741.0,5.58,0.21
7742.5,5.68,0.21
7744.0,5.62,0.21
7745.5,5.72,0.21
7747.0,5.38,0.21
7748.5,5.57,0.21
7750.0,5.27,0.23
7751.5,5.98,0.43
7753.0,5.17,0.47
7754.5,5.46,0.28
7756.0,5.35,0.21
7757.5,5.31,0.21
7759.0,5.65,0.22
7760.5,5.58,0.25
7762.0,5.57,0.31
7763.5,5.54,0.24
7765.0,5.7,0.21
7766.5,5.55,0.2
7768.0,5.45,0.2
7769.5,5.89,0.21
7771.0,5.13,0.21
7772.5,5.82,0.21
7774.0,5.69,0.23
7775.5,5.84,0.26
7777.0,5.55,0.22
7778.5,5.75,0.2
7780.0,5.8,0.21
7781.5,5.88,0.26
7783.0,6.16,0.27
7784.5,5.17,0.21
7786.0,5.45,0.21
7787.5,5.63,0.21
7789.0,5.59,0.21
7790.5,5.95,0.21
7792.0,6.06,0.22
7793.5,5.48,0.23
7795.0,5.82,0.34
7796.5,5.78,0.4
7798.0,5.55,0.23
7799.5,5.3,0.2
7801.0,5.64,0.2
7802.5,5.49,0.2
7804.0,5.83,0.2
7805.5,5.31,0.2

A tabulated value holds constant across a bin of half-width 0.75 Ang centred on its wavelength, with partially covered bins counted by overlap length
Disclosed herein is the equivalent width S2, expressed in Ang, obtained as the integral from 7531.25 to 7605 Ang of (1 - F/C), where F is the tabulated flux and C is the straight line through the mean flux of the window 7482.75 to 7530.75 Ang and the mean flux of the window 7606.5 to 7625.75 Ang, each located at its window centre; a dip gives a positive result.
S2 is 1.25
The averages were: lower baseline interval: 5.67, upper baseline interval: 5.68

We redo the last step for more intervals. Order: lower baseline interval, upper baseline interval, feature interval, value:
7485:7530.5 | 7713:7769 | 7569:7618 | 0.4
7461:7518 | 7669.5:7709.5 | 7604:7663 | 1.0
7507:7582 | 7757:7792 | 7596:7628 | 0.7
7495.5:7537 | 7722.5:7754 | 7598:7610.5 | 0.8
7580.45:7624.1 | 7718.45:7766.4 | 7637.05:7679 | 0.6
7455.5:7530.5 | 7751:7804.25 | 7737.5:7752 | 0.0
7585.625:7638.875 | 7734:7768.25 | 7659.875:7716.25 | -0.5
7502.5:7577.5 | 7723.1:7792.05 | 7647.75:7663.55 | 0.6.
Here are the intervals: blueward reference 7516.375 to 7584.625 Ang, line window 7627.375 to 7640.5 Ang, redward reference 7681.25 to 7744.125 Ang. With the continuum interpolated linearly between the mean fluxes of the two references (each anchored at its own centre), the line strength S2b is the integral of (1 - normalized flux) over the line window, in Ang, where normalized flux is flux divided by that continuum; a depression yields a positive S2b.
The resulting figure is 0.42 Ang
